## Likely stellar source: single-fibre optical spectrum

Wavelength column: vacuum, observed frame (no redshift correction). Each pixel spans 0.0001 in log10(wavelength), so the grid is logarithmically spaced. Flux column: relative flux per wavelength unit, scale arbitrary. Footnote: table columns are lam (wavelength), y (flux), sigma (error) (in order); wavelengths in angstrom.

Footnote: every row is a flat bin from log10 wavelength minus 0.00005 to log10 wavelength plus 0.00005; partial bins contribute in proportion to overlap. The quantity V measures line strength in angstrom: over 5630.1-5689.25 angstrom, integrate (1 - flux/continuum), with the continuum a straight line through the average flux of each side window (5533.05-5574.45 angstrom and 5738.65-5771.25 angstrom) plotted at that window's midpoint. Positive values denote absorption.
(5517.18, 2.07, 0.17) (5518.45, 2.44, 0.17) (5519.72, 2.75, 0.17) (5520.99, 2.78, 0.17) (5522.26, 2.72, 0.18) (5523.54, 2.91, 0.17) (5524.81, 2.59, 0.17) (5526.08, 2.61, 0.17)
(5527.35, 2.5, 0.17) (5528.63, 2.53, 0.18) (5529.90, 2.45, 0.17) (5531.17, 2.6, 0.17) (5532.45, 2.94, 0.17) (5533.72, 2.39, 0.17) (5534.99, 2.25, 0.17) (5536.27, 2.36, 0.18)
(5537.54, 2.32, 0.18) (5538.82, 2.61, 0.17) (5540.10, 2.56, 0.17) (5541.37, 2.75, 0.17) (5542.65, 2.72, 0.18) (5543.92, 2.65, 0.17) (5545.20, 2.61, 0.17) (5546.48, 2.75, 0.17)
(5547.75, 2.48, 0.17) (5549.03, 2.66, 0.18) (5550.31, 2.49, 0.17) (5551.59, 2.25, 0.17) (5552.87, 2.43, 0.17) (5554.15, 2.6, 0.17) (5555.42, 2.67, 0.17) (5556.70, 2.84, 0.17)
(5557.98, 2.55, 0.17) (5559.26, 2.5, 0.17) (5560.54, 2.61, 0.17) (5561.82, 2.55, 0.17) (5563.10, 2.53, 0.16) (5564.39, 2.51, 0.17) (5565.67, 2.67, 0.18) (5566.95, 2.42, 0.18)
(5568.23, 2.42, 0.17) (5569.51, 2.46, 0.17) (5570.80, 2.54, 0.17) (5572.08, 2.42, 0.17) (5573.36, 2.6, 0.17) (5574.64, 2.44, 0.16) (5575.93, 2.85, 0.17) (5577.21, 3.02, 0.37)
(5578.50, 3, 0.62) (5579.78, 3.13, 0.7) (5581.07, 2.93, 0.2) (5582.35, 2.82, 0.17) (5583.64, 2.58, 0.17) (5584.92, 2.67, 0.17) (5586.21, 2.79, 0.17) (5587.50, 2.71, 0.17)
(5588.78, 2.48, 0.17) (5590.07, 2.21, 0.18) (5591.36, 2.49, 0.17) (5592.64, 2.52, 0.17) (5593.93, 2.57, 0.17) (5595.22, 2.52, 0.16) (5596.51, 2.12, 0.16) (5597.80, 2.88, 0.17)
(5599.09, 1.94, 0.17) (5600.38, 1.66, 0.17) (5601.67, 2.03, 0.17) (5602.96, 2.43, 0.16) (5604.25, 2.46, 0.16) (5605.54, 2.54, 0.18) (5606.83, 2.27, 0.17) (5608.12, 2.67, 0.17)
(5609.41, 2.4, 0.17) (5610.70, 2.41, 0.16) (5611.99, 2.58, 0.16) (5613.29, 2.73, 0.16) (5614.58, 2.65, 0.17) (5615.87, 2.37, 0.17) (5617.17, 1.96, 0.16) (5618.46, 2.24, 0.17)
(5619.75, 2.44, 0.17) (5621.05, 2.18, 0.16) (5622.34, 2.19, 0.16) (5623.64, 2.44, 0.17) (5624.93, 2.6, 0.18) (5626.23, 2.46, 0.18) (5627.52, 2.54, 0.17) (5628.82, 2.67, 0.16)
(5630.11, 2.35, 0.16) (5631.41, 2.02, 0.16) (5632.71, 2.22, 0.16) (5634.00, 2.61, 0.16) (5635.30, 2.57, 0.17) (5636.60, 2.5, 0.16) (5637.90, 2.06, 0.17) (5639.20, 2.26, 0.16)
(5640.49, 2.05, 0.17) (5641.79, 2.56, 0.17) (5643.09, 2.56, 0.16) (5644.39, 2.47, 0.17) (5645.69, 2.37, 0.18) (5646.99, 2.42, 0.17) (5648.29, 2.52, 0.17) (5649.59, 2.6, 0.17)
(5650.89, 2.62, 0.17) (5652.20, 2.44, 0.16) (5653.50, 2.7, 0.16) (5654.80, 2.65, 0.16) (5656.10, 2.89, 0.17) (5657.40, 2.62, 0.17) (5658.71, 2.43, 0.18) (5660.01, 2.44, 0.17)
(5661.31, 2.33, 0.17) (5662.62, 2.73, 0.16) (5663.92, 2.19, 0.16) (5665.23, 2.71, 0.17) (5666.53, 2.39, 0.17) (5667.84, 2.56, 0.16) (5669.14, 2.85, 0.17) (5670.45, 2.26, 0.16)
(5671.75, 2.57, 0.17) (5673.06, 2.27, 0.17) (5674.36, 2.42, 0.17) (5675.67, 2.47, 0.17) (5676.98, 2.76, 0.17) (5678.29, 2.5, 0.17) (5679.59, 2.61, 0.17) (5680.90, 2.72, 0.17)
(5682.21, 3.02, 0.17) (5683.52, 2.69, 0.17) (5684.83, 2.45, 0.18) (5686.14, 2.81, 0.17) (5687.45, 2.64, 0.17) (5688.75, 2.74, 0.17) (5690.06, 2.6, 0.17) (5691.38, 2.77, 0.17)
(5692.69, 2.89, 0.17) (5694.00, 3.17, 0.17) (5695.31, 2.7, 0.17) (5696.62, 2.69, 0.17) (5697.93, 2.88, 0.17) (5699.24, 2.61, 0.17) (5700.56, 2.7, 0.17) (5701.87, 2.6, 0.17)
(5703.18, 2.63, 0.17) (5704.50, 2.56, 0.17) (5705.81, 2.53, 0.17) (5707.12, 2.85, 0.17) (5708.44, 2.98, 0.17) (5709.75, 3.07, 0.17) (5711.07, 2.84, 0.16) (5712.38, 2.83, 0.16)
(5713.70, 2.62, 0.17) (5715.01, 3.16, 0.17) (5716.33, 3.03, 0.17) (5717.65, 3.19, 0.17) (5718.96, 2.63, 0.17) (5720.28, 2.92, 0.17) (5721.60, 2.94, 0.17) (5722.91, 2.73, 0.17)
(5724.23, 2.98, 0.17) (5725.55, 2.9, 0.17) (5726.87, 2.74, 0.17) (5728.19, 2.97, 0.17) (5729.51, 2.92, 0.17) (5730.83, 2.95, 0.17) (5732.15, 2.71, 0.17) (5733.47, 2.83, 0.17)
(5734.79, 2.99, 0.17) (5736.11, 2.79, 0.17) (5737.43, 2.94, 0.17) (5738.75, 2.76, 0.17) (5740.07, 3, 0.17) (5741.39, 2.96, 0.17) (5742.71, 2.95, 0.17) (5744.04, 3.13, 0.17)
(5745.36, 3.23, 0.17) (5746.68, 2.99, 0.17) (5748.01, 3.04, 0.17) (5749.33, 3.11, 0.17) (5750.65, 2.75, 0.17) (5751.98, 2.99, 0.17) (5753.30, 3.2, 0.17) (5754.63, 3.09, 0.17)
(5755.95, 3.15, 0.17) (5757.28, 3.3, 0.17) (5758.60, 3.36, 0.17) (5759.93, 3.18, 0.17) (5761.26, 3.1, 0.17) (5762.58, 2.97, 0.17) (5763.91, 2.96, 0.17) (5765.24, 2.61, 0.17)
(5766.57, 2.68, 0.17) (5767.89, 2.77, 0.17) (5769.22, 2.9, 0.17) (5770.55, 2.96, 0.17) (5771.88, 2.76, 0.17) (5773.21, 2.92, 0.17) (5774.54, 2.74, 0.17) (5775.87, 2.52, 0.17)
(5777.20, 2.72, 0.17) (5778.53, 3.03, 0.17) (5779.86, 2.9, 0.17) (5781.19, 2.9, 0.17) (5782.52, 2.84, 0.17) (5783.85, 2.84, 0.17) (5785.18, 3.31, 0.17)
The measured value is 5.76 angstrom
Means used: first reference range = 2.54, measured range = 2.51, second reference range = 3.01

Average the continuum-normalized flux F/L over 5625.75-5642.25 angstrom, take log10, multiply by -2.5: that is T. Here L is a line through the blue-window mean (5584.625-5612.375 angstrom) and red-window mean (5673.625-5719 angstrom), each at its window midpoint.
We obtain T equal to 0.074 mag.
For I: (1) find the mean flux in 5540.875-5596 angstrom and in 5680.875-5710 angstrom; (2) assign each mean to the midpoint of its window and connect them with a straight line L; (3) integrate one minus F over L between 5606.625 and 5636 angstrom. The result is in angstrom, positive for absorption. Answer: 2.8 angstrom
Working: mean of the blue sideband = 2.61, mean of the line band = 2.42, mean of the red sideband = 2.75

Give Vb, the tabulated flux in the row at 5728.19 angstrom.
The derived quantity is 2.97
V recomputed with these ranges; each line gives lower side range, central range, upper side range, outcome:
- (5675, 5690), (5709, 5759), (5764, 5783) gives -3.9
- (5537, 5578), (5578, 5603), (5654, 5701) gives 0.7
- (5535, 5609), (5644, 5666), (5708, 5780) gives 1.6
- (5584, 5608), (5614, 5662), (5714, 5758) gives 2.7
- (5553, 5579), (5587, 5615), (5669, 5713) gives 2.3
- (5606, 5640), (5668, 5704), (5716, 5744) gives 0.4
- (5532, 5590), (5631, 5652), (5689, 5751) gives 2.6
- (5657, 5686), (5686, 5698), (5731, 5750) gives -0.5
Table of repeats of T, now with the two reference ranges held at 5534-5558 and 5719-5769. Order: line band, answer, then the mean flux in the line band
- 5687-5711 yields 0.04 mag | 2.76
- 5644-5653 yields 0.11 mag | 2.49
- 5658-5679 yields 0.13 mag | 2.49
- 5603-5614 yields 0.07 mag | 2.5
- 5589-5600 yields 0.11 mag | 2.39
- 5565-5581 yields -0.03 mag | 2.67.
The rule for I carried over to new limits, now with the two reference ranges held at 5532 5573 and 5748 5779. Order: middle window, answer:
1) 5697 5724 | 0.3 angstrom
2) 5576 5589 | -1.1 angstrom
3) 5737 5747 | -0.3 angstrom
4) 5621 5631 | 0.9 angstrom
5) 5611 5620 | 0.8 angstrom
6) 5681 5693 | 0.3 angstrom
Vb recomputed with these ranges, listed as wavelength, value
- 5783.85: 2.84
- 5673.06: 2.27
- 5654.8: 2.65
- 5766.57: 2.68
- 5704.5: 2.56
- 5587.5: 2.71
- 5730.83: 2.95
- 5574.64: 2.44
